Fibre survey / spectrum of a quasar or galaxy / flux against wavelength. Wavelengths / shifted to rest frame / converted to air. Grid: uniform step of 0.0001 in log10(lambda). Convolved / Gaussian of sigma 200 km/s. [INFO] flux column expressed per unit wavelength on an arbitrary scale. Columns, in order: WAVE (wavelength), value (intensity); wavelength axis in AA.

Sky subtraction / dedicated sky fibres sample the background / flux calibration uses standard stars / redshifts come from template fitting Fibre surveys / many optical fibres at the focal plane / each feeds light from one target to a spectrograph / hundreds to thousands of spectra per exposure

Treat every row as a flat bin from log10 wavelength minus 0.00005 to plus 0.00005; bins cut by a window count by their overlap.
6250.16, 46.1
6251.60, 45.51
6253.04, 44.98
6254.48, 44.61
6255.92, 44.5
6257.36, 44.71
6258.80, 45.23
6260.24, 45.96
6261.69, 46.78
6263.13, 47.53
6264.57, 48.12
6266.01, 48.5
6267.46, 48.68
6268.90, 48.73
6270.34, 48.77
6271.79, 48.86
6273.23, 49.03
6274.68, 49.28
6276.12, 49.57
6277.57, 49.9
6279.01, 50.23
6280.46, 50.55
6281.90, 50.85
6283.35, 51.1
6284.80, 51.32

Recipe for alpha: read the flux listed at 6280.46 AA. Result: 50.55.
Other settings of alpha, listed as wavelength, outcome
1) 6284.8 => 51.32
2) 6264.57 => 48.12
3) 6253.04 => 44.98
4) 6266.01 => 48.5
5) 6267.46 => 48.68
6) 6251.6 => 45.51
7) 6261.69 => 46.78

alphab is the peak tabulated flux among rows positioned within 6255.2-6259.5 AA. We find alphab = 45.23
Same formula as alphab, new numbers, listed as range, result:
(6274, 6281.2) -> 50.55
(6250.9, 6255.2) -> 45.51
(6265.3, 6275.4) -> 49.28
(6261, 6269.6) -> 48.73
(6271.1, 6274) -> 49.03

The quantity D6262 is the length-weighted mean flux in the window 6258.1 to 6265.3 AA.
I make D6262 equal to 46.7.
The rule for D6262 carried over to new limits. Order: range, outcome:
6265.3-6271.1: 48.6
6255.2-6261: 45.1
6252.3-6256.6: 44.7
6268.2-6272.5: 48.8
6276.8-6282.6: 50.4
